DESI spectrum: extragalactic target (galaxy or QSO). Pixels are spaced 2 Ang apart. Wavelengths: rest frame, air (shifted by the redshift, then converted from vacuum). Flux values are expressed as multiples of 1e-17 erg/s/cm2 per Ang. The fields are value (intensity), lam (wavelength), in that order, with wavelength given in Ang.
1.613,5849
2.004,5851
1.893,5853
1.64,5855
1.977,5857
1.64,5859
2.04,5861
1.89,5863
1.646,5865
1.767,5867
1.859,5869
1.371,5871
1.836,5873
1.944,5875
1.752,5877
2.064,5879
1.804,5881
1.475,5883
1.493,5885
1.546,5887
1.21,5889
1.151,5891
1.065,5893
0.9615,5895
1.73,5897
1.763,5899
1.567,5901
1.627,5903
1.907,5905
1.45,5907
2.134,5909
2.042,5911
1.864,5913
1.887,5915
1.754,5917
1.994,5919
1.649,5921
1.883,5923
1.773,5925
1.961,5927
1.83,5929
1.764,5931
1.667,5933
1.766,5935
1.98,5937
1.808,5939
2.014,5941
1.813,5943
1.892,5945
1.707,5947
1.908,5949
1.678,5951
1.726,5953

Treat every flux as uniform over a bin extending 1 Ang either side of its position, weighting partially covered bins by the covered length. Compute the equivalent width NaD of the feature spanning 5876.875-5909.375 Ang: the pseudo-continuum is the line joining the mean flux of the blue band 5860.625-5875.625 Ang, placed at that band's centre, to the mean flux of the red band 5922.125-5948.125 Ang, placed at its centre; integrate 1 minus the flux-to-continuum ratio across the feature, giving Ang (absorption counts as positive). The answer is 4.4 Ang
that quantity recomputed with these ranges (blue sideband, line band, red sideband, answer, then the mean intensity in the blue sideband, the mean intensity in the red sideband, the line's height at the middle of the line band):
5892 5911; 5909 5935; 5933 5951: -1.93 Ang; 1.6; 1.84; 1.72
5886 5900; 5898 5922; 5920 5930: -3.14 Ang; 1.35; 1.82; 1.6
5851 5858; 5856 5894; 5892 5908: 1.09 Ang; 1.86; 1.51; 1.7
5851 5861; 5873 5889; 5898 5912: 0.97 Ang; 1.83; 1.78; 1.81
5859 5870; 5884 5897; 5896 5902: 3.36 Ang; 1.82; 1.69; 1.72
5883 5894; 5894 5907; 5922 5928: -0.72 Ang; 1.31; 1.87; 1.49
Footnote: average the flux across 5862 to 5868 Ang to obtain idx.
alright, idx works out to 1.77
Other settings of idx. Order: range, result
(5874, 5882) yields 1.89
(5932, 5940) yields 1.81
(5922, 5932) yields 1.84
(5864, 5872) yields 1.66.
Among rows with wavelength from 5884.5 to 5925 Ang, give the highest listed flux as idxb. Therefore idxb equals 2.134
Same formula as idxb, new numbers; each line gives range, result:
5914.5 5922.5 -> 1.994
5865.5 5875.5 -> 1.944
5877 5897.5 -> 2.064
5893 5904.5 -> 1.763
